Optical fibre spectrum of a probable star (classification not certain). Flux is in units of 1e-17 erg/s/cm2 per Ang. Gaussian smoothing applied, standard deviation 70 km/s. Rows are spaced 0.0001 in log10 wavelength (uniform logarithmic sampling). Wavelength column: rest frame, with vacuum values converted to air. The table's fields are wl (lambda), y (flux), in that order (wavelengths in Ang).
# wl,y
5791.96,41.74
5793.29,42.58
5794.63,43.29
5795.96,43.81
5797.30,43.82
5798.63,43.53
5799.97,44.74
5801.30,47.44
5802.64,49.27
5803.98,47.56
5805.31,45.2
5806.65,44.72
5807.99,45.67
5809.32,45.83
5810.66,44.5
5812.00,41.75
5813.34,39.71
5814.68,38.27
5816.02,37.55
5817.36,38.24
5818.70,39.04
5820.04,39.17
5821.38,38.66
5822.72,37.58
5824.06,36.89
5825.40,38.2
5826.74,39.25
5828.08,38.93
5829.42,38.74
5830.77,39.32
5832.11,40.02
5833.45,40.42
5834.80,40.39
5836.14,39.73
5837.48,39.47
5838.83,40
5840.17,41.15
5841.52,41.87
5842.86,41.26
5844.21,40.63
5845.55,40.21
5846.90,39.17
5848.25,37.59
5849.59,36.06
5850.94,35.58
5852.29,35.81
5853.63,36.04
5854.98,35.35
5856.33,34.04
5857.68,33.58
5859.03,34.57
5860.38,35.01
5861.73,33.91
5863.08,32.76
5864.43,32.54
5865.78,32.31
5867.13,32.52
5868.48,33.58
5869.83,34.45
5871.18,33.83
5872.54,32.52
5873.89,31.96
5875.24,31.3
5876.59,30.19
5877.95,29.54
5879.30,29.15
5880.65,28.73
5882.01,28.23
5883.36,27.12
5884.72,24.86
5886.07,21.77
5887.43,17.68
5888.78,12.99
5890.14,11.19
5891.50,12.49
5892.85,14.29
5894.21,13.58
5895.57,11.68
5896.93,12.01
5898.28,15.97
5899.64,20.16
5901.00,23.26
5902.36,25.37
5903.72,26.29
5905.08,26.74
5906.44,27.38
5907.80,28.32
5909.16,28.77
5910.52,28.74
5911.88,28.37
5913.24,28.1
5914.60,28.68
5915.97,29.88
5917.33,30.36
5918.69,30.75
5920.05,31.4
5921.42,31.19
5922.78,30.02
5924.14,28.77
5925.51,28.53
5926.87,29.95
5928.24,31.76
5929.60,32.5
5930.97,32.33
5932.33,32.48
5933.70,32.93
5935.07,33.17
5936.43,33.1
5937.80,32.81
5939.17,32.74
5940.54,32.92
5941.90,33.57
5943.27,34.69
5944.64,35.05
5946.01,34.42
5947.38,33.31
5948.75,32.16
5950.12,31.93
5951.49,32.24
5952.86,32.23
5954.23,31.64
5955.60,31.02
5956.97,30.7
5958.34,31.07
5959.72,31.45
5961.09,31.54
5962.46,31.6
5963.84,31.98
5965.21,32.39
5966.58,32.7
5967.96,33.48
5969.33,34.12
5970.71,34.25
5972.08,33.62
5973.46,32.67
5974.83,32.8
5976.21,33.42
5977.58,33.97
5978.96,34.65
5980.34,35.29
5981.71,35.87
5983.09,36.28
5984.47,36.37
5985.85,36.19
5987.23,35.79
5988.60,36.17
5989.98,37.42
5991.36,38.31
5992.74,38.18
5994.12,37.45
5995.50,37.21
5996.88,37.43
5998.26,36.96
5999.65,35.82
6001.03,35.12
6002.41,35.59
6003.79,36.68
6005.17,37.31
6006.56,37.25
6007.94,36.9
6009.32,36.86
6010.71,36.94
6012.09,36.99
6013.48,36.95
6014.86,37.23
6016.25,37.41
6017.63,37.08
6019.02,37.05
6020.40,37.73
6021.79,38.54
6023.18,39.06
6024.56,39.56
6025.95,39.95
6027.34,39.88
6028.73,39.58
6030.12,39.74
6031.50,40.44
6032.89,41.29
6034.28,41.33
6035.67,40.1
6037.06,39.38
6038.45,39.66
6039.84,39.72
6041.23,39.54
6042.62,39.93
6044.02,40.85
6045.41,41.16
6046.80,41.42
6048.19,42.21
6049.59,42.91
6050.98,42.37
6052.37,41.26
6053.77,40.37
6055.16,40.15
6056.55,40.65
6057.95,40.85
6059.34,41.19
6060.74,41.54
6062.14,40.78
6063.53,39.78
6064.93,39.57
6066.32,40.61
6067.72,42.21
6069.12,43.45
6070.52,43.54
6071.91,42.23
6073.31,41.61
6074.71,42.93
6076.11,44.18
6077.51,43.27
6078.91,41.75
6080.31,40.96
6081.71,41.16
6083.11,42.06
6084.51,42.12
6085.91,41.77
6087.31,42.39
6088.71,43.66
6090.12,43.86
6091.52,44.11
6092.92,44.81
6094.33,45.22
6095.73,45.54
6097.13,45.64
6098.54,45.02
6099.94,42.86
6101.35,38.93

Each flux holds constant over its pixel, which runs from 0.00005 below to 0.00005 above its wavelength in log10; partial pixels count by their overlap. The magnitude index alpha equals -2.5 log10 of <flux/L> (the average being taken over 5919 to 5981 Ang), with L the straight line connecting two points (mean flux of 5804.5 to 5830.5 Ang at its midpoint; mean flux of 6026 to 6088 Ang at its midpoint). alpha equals 0.25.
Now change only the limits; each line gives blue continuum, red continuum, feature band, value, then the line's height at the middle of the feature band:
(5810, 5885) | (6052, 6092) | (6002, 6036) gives 0.061 mag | 40.5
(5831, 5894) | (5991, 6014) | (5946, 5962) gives 0.110 mag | 35.3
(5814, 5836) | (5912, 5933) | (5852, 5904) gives 0.281 mag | 34.2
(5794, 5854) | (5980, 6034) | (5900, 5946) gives 0.274 mag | 39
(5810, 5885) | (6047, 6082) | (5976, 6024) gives 0.094 mag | 40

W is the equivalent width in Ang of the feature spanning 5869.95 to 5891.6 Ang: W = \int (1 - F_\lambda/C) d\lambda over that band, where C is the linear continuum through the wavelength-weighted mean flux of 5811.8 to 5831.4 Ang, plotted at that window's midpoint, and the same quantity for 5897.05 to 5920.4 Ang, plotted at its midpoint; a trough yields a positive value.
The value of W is 3.4 Ang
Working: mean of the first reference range 38.7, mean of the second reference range 26.6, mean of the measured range 25.8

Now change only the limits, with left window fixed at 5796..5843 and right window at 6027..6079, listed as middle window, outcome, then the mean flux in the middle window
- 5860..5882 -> 4.98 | 32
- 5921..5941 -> 4.65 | 31.7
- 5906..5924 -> 5.19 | 29.4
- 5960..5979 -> 3.80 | 33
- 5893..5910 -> 8.16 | 21.5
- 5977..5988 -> 1.51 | 35.6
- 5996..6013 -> 1.87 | 36.7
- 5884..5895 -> 6.71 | 16.1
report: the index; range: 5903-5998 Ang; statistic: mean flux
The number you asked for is 32.6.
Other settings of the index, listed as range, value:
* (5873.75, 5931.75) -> 25.4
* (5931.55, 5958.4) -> 32.8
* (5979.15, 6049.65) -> 38.2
